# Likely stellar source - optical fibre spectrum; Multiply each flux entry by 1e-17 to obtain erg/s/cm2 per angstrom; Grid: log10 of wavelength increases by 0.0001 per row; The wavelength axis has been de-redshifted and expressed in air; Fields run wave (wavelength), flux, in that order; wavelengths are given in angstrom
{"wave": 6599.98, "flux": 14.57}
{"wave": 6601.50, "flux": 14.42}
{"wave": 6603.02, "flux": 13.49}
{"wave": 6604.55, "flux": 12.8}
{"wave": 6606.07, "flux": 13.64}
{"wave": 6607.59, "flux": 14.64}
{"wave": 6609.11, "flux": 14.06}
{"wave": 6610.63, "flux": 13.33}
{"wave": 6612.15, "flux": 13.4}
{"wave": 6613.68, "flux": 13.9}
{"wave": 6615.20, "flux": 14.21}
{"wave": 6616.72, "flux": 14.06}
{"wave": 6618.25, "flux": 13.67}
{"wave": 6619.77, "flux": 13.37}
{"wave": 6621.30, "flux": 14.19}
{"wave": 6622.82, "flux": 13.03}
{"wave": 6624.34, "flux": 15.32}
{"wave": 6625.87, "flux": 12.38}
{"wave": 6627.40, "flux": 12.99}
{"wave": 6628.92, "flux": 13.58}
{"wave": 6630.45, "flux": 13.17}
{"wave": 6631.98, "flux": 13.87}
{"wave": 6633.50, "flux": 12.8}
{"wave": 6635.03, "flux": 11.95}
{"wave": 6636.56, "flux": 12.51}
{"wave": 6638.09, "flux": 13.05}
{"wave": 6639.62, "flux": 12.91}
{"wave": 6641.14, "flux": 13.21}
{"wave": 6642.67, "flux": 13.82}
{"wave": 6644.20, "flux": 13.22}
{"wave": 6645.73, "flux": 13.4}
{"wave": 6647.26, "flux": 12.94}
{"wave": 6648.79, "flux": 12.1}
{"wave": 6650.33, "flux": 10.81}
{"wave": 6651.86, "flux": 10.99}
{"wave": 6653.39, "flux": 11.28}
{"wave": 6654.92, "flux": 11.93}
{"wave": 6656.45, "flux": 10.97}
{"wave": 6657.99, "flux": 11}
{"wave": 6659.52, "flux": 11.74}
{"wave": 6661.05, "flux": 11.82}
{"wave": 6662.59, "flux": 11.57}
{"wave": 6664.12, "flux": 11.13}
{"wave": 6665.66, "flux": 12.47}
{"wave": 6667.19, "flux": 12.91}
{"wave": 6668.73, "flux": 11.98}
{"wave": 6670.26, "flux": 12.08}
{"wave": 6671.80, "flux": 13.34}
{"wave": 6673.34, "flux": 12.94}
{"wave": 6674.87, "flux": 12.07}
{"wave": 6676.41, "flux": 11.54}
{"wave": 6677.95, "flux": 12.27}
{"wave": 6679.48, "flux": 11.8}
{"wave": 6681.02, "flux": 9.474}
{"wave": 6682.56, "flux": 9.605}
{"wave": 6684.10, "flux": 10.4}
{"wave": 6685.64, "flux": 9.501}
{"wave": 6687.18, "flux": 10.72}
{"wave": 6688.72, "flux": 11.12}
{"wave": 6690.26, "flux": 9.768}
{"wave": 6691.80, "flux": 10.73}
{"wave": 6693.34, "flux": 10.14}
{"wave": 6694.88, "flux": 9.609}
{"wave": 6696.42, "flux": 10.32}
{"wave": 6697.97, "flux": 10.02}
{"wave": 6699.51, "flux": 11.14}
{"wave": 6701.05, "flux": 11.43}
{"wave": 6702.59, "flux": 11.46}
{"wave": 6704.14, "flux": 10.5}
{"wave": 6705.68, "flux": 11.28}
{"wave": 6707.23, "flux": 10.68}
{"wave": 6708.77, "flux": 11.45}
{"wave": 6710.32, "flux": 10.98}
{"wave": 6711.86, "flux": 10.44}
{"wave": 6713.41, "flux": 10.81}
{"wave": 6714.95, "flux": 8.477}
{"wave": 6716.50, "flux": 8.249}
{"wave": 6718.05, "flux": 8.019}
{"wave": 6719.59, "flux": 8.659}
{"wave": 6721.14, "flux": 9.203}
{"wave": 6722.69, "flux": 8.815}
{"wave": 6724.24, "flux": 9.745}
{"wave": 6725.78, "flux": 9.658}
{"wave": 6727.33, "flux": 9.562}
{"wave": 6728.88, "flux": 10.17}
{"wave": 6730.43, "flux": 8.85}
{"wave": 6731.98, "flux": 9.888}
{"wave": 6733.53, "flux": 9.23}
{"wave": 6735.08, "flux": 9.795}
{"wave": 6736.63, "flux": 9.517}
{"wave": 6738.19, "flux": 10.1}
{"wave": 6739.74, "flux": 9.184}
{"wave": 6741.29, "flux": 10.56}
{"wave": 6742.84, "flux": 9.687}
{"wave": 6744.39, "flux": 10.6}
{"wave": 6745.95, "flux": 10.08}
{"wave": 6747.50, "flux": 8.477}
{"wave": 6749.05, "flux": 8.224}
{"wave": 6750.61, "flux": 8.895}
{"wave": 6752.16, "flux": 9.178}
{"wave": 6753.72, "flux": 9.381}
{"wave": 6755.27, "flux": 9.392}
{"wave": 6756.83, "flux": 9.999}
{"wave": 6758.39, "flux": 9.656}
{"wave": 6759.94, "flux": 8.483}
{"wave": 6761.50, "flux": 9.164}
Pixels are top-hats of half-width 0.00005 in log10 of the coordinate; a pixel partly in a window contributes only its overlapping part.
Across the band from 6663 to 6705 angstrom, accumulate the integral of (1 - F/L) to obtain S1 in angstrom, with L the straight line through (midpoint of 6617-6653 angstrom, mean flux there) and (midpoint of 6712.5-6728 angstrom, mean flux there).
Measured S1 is -1.37 angstrom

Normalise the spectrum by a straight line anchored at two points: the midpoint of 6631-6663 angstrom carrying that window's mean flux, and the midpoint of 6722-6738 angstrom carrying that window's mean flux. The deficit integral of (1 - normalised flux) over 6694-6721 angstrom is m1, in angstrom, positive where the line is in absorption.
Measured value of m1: 0.3 angstrom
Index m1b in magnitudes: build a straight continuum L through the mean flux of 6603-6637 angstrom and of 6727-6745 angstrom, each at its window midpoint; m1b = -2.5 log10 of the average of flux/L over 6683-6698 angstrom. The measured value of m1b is 0.10 mag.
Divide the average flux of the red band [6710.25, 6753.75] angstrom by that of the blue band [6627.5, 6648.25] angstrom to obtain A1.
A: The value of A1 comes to 0.72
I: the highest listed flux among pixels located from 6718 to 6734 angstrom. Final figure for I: 10.17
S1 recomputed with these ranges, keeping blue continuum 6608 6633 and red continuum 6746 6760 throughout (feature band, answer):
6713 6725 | 1.6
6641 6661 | 0.9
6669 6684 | 0.2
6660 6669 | 0.1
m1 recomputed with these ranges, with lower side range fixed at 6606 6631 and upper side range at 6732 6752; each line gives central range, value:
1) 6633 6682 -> 1.1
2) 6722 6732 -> 0.5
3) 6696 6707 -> 0.0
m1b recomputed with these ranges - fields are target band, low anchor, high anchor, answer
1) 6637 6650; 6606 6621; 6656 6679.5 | -0.01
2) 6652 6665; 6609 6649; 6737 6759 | 0.09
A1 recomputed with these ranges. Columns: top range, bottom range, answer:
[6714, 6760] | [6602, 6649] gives 0.70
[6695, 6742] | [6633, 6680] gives 0.81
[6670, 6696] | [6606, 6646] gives 0.81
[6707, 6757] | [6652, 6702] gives 0.85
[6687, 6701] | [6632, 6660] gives 0.85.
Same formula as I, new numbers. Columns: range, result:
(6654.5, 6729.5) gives 13.34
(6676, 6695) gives 12.27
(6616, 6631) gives 15.32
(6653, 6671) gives 12.91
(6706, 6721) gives 11.45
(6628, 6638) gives 13.87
